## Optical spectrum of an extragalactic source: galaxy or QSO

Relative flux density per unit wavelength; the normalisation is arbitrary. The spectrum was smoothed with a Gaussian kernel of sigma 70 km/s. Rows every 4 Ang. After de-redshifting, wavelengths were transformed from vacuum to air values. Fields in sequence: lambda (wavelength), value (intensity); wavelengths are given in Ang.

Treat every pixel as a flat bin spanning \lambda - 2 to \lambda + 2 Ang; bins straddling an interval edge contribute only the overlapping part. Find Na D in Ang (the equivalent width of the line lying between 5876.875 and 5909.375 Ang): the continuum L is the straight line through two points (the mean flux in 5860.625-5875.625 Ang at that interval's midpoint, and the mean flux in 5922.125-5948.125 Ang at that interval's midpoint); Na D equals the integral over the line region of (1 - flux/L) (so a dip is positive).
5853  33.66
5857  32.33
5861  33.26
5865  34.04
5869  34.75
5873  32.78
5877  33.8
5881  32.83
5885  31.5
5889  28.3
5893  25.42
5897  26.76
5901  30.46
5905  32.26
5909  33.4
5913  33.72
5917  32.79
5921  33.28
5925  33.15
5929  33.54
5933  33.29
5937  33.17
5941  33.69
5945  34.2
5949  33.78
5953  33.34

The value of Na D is 3.4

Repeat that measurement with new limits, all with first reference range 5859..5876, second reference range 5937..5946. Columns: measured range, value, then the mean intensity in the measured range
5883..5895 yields 1.89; 28.4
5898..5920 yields 0.93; 32.3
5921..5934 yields 0.16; 33.3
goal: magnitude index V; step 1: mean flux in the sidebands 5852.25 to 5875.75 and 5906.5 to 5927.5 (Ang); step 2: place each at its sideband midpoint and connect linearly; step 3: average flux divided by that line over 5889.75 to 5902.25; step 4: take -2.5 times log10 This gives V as 0.211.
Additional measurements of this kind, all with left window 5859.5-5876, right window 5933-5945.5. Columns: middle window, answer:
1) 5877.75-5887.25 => 0.05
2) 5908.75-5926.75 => 0.01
